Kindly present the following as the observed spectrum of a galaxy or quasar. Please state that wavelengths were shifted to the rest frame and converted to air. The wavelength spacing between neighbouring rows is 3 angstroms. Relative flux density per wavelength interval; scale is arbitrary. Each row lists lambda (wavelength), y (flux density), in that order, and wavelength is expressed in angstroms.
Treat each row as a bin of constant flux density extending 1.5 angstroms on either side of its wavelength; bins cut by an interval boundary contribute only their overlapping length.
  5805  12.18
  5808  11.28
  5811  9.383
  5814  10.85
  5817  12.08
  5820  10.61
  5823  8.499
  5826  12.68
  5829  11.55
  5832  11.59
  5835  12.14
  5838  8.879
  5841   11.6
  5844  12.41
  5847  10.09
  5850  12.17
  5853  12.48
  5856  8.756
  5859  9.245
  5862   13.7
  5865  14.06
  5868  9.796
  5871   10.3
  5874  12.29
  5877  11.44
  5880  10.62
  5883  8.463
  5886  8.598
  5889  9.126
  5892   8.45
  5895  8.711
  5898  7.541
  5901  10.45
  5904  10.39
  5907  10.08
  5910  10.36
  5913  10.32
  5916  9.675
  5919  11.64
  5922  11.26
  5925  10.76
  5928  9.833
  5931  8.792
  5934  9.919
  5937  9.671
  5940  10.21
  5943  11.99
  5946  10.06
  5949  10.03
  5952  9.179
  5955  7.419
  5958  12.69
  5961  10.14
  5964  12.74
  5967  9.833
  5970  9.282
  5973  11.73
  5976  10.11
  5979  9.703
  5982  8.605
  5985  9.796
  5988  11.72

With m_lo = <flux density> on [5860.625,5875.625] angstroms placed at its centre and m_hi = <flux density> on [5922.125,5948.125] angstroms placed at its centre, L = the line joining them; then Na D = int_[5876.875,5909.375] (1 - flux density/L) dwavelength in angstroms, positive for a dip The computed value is 5.6 angstroms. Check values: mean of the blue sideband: 12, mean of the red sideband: 10.2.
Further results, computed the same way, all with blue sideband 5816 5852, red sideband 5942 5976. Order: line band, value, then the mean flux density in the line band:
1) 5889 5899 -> 2.2 angstroms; 8.4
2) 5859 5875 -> -1.1 angstroms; 11.8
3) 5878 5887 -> 1.3 angstroms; 9.38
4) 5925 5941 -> 1.2 angstroms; 9.77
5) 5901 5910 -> 0.4 angstroms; 10.3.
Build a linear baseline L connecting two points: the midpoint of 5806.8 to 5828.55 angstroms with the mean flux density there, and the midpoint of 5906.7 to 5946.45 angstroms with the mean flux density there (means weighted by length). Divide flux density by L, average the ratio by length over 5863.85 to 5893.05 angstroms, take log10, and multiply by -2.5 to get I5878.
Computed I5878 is 0.03 mag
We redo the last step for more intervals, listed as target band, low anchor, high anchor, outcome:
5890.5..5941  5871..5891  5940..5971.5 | 0.03 mag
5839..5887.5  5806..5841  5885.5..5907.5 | -0.11 mag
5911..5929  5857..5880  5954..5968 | 0.04 mag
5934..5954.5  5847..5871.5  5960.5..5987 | 0.05 mag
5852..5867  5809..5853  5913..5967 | -0.06 mag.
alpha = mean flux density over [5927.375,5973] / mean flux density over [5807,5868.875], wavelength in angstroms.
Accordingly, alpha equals 0.9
